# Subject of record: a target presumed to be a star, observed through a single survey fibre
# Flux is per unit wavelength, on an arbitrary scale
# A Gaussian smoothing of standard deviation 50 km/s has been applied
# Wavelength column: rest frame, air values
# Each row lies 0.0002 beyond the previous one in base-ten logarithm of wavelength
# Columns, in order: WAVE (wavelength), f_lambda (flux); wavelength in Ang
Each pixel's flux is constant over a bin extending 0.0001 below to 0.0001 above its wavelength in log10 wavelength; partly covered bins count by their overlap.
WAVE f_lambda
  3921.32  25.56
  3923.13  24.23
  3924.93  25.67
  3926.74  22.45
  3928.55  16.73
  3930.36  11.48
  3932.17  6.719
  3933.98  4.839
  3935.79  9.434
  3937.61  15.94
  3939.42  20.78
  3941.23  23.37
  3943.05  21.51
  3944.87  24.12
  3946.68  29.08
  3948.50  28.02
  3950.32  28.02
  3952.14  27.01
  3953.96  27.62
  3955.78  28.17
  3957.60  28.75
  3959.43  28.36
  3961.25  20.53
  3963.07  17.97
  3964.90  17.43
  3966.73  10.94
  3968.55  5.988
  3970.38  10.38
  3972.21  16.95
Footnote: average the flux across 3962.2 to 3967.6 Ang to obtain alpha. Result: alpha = 15.4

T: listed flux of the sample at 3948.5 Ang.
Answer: 28.02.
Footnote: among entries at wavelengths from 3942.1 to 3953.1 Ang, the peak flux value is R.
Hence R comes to 29.08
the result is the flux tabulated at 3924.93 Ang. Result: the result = 25.67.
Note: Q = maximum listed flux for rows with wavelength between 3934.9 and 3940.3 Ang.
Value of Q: 20.78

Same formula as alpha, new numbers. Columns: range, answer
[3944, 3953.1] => 27.3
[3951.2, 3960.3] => 28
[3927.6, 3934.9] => 10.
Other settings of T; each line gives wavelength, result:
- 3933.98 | 4.839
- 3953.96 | 27.62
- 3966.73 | 10.94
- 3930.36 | 11.48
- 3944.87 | 24.12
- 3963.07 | 17.97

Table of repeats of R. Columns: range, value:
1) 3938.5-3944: 23.37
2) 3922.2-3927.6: 25.67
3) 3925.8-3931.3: 22.45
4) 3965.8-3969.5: 10.94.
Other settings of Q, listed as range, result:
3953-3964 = 28.75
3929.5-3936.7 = 11.48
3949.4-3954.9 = 28.02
